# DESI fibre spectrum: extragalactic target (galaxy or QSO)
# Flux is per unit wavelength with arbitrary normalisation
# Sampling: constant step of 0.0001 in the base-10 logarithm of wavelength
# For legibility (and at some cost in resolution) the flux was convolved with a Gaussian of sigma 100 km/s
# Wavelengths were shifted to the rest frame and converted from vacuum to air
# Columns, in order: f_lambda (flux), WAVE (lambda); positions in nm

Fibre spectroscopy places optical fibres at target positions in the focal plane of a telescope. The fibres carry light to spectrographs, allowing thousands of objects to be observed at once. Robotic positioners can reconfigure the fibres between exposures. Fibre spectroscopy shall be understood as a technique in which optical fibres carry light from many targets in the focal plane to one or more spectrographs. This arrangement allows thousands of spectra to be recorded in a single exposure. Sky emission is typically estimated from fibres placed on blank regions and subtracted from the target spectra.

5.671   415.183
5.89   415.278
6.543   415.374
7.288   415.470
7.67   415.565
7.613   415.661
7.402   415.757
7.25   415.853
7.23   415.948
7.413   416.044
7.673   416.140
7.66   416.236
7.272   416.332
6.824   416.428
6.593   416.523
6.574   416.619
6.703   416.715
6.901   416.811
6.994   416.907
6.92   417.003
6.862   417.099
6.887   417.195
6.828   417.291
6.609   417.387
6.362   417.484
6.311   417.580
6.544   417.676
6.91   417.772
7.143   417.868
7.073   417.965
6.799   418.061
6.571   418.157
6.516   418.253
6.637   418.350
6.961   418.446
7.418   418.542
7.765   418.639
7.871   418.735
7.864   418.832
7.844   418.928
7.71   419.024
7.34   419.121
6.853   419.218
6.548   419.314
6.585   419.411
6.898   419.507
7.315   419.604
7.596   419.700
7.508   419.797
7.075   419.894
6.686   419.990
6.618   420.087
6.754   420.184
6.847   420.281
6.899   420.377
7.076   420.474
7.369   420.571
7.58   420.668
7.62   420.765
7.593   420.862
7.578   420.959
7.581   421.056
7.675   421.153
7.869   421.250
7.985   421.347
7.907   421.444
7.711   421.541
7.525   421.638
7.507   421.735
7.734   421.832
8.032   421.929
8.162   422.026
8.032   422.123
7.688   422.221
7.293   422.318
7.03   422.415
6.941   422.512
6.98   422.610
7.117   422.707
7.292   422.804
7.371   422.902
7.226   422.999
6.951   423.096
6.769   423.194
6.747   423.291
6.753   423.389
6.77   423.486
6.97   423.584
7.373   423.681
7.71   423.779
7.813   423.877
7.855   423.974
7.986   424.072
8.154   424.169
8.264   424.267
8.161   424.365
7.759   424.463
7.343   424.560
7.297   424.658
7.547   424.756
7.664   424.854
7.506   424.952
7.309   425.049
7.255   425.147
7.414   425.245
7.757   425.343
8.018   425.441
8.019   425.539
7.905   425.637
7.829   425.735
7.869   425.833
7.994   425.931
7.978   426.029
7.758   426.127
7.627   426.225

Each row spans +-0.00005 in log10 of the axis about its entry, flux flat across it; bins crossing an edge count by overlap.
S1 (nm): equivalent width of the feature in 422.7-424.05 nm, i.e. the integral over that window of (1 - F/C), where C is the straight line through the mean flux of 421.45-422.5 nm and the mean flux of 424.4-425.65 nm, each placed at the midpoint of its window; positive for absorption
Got 0.074 nm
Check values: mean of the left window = 7.66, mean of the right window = 7.6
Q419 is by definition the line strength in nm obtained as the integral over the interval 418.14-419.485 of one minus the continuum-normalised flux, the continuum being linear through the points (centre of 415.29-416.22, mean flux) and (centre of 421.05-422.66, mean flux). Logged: 0.05 nm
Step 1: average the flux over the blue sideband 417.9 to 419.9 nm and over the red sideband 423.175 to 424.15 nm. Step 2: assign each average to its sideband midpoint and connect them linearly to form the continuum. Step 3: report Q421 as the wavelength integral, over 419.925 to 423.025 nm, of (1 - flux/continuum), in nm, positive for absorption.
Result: -0.07 nm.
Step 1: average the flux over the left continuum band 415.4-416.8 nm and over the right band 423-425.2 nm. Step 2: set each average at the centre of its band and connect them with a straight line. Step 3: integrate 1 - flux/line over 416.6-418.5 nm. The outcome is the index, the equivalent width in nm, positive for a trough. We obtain 0.13 nm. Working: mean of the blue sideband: 7.21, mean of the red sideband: 7.45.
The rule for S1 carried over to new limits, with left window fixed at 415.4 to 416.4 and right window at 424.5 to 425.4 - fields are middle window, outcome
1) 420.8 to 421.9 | -0.04 nm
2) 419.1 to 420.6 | 0.09 nm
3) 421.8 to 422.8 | 0.00 nm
